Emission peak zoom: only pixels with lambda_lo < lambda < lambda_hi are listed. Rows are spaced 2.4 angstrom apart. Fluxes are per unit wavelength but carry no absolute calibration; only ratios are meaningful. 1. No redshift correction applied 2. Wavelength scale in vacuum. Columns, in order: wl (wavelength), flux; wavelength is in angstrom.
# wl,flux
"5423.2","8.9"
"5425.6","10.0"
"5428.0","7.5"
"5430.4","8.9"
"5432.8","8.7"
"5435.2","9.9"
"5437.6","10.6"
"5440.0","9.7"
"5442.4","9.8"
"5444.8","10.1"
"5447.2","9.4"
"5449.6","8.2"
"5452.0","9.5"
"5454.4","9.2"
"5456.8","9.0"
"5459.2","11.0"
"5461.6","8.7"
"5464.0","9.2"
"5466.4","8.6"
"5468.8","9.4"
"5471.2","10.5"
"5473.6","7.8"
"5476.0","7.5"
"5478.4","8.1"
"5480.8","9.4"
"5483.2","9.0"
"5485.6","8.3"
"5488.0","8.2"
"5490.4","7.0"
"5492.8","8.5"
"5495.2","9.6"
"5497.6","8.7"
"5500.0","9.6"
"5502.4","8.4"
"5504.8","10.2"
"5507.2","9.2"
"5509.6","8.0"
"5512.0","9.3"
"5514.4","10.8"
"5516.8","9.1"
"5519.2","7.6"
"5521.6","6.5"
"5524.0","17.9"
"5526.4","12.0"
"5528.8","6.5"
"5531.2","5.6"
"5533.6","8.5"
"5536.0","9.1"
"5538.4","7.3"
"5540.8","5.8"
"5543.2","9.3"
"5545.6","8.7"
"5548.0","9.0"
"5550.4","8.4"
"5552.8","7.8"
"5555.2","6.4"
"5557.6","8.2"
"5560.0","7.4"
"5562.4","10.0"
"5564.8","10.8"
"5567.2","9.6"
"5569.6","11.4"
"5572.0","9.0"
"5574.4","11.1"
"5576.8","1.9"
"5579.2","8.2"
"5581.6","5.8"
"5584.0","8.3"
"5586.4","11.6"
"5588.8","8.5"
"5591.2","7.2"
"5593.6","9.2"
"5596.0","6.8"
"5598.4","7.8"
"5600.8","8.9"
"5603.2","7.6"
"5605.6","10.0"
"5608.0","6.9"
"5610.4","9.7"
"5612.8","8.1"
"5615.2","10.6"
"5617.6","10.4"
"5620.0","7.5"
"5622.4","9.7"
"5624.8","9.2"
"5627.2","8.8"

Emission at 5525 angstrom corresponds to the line Hbeta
